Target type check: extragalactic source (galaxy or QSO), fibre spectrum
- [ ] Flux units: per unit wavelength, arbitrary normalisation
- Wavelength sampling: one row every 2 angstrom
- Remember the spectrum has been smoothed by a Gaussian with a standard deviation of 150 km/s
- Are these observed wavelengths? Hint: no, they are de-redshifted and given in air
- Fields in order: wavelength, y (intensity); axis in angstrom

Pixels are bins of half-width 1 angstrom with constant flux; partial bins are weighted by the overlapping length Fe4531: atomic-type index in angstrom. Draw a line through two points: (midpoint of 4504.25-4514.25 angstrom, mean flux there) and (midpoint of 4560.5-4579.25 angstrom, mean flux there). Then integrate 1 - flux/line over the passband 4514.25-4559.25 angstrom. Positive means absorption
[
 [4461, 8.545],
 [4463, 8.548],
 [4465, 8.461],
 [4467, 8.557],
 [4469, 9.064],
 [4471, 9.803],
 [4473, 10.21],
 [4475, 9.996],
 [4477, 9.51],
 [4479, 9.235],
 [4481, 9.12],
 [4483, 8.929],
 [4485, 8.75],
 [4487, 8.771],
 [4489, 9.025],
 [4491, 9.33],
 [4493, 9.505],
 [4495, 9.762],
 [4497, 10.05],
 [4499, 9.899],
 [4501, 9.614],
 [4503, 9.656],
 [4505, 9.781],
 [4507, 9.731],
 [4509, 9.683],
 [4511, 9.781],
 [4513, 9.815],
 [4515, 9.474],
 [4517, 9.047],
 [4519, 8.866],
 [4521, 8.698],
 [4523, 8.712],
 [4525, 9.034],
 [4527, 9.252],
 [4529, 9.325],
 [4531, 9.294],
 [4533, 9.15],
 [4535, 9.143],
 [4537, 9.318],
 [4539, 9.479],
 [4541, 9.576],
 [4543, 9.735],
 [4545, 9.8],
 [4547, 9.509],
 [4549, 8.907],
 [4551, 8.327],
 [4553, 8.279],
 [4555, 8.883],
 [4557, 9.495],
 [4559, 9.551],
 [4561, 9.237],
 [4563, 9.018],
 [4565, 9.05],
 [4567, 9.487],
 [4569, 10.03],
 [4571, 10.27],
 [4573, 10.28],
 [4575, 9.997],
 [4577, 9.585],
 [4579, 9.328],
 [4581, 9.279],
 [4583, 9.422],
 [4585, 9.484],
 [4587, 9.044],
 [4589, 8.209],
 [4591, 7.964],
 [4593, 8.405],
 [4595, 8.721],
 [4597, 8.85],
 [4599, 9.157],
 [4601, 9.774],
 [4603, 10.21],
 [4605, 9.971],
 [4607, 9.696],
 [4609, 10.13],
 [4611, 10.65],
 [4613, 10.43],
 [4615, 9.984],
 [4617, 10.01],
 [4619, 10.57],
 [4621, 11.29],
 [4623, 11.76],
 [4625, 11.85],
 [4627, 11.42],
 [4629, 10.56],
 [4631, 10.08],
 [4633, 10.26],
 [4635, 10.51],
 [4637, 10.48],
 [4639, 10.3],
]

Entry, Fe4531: 2.5 angstrom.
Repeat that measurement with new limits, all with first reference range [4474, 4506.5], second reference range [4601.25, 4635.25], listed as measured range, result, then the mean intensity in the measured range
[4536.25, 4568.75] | 2.4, 9.25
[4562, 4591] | 2.2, 9.41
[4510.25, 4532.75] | 1.2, 9.2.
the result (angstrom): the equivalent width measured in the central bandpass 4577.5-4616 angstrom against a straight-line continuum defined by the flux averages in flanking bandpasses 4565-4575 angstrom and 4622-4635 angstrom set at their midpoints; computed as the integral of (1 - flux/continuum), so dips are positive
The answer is 3.7 angstrom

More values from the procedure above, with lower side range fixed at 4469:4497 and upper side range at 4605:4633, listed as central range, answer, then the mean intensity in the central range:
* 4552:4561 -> 0.9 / 9.07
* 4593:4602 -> 1.2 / 9.05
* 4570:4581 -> 0.4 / 9.84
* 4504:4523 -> 0.5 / 9.39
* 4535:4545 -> 0.4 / 9.52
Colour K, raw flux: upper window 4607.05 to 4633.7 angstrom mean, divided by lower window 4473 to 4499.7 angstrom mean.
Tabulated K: 1.1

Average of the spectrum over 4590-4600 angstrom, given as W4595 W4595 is 8.62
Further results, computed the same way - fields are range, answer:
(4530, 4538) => 9.23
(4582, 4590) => 9.04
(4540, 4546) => 9.7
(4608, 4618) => 10.2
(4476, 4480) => 9.37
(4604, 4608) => 9.83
